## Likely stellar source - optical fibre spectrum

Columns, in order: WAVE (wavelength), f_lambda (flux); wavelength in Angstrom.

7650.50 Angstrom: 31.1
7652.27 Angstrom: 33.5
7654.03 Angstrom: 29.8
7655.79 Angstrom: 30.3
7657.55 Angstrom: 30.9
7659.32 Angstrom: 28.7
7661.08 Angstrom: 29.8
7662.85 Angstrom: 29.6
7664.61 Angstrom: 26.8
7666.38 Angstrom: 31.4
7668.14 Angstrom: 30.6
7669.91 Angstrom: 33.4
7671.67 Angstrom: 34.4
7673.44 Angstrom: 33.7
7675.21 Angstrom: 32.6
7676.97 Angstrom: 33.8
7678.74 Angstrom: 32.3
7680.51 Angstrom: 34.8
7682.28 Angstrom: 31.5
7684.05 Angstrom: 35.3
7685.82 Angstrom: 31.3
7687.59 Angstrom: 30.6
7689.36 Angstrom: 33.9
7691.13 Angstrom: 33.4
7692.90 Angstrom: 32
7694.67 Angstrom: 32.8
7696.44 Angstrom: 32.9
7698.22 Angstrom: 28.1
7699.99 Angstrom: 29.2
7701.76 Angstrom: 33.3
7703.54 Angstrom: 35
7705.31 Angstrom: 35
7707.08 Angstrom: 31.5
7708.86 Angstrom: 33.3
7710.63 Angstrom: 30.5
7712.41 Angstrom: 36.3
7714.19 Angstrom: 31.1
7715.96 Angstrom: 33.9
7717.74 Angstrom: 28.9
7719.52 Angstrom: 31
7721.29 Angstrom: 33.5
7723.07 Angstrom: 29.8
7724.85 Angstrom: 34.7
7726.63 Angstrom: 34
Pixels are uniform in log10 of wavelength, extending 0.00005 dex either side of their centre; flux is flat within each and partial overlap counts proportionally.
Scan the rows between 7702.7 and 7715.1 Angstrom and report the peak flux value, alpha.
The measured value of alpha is 36.3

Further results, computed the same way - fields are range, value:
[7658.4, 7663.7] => 29.8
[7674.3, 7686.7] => 35.3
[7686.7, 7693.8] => 33.9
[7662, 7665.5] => 29.6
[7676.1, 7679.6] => 33.8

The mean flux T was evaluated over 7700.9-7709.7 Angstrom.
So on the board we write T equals 33.6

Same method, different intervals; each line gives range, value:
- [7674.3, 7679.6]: 32.9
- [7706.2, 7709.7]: 32.3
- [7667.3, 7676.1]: 33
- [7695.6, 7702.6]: 30.8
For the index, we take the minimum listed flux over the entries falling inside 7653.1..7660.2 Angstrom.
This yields 28.7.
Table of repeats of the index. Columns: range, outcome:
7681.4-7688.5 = 30.6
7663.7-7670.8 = 26.8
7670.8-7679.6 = 32.3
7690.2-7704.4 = 28.1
